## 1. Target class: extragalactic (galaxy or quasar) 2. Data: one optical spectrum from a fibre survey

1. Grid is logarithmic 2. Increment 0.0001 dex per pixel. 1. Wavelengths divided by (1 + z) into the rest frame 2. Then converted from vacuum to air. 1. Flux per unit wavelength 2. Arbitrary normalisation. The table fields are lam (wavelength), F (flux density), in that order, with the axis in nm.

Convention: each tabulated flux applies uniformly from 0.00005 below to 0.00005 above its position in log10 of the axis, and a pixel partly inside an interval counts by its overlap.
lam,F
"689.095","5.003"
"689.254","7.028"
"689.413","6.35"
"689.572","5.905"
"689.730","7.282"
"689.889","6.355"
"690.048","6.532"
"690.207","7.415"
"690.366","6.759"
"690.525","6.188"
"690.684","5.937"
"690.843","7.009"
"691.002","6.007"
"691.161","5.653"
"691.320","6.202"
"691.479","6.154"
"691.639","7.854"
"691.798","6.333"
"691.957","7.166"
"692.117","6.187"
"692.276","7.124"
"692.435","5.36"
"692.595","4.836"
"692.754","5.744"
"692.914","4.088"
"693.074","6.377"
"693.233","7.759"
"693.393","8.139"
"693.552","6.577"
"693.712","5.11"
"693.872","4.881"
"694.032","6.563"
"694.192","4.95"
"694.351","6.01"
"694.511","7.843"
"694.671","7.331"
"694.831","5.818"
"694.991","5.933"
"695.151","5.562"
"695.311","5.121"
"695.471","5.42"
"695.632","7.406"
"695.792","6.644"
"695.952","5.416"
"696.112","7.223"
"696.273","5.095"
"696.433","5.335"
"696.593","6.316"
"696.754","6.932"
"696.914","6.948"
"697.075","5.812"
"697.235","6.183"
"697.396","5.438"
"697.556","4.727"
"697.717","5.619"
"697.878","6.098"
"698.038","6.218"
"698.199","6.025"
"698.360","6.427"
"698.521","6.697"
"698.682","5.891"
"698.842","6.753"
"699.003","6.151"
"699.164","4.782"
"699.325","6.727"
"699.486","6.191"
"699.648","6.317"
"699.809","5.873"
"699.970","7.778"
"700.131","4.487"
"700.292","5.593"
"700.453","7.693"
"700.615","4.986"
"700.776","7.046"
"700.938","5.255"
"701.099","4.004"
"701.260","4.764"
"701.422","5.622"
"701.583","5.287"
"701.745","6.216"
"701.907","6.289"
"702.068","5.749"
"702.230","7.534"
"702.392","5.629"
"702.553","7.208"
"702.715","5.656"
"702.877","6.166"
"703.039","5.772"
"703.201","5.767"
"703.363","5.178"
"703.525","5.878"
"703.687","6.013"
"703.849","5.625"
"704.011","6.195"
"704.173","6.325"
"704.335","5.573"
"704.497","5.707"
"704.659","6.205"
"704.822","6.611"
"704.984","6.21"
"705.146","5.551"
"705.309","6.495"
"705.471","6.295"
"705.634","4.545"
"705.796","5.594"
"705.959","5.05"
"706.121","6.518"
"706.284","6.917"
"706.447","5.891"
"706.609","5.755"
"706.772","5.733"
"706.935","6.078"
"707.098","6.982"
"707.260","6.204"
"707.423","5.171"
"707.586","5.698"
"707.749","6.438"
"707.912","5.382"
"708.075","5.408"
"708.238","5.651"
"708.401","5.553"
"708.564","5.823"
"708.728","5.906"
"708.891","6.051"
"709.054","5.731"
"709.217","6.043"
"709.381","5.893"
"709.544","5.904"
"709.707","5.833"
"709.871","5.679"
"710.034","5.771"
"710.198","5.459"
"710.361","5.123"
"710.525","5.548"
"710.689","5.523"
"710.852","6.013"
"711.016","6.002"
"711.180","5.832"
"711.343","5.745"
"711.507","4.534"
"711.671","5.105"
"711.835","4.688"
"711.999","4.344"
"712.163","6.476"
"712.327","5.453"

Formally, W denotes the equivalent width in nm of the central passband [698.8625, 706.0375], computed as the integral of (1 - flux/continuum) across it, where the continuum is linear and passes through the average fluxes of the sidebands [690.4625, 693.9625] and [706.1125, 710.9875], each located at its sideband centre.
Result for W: 0.092 nm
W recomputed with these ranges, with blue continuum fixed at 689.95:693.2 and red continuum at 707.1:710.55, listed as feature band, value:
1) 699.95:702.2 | 0.09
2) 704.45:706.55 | -0.04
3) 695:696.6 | 0.05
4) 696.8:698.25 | 0.04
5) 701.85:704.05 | -0.04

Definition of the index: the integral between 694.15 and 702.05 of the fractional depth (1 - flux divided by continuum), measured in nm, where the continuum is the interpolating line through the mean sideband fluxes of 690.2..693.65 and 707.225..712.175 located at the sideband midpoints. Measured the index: 0.13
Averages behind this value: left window 6.38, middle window 6.01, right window 5.61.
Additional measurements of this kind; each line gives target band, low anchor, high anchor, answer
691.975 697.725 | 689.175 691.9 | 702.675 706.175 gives 0.23 nm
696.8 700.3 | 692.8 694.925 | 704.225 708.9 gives 0.04 nm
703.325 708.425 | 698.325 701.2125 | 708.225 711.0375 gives -0.04 nm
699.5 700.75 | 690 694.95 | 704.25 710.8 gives -0.02 nm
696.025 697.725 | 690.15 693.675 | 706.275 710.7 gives 0.06 nm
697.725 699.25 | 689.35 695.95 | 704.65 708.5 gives 0.01 nm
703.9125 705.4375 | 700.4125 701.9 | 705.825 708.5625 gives -0.08 nm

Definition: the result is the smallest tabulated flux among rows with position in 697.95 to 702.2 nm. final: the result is 4.004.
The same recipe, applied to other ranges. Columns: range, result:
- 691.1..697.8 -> 4.088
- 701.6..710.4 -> 4.545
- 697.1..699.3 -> 4.727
